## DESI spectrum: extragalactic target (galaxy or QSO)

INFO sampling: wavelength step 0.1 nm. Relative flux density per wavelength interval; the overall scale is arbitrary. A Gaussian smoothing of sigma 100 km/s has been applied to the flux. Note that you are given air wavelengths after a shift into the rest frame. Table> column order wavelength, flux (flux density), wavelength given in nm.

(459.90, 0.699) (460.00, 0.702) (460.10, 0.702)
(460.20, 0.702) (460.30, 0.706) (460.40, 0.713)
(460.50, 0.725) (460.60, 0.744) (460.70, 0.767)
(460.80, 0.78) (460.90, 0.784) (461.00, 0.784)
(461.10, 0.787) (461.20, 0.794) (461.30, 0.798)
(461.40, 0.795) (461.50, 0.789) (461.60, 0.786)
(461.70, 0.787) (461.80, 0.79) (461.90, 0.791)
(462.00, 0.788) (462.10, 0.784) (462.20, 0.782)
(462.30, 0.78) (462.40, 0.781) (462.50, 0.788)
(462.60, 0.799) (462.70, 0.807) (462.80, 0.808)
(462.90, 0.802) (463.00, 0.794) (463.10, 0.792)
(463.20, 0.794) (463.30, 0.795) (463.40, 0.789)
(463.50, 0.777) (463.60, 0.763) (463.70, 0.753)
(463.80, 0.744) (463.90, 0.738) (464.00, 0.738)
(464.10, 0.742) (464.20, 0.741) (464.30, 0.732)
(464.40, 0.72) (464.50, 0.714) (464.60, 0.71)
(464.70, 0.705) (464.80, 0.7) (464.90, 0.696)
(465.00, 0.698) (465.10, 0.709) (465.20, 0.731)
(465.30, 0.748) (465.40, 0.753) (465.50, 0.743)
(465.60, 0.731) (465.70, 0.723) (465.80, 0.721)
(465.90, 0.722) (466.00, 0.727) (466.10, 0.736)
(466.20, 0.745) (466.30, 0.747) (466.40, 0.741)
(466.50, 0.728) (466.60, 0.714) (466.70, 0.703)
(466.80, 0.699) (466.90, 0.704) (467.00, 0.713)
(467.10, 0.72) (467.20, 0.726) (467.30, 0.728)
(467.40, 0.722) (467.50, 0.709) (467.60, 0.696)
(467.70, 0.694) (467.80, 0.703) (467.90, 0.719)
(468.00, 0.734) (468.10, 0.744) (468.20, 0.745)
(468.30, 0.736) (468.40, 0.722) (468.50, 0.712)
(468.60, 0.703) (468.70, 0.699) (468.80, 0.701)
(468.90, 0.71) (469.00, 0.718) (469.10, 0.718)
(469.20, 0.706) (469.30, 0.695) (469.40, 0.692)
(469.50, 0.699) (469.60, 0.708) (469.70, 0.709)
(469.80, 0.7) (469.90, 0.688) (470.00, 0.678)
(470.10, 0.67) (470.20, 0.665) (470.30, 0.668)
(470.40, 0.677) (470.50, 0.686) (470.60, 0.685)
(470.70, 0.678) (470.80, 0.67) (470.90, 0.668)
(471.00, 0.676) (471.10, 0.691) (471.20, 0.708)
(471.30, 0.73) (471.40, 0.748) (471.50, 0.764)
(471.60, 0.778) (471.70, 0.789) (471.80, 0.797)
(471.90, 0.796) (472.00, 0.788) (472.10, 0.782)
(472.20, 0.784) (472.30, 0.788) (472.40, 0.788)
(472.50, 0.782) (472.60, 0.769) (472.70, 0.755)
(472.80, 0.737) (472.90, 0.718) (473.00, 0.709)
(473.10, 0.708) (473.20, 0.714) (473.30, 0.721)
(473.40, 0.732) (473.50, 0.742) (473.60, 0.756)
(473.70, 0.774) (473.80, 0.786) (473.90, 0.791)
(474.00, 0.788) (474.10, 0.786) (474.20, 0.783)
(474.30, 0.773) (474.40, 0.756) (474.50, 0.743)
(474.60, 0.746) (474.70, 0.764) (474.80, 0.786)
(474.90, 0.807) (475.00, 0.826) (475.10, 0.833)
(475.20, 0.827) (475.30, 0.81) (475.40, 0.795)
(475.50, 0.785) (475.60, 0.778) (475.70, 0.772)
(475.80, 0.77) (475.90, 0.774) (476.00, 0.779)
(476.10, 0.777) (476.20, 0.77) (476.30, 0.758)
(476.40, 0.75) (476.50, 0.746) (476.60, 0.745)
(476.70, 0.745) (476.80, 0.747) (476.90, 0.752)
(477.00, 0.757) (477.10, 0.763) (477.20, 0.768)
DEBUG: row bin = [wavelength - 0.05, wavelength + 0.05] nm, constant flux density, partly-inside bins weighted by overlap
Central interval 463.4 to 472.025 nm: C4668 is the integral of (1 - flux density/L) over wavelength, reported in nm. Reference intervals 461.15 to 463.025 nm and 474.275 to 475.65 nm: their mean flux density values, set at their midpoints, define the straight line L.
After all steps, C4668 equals 0.769 nm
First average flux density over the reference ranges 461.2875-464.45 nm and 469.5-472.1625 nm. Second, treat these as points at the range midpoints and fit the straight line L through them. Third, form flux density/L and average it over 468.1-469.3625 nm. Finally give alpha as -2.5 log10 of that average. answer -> 0.03 mag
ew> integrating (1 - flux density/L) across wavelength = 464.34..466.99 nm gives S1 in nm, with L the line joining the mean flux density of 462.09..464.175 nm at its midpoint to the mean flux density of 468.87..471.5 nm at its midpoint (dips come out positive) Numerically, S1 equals 0.09 nm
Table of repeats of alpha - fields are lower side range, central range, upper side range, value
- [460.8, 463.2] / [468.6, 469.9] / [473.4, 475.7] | 0.119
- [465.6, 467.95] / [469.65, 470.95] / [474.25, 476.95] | 0.094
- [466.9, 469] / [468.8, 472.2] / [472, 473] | 0.045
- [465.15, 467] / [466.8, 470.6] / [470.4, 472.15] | 0.036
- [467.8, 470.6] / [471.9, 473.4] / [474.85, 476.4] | -0.006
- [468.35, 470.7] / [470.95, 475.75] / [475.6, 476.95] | -0.048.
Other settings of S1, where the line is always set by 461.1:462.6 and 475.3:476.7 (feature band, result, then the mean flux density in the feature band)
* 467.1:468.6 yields 0.12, 0.72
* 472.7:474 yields 0.05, 0.743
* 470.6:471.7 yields 0.09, 0.713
